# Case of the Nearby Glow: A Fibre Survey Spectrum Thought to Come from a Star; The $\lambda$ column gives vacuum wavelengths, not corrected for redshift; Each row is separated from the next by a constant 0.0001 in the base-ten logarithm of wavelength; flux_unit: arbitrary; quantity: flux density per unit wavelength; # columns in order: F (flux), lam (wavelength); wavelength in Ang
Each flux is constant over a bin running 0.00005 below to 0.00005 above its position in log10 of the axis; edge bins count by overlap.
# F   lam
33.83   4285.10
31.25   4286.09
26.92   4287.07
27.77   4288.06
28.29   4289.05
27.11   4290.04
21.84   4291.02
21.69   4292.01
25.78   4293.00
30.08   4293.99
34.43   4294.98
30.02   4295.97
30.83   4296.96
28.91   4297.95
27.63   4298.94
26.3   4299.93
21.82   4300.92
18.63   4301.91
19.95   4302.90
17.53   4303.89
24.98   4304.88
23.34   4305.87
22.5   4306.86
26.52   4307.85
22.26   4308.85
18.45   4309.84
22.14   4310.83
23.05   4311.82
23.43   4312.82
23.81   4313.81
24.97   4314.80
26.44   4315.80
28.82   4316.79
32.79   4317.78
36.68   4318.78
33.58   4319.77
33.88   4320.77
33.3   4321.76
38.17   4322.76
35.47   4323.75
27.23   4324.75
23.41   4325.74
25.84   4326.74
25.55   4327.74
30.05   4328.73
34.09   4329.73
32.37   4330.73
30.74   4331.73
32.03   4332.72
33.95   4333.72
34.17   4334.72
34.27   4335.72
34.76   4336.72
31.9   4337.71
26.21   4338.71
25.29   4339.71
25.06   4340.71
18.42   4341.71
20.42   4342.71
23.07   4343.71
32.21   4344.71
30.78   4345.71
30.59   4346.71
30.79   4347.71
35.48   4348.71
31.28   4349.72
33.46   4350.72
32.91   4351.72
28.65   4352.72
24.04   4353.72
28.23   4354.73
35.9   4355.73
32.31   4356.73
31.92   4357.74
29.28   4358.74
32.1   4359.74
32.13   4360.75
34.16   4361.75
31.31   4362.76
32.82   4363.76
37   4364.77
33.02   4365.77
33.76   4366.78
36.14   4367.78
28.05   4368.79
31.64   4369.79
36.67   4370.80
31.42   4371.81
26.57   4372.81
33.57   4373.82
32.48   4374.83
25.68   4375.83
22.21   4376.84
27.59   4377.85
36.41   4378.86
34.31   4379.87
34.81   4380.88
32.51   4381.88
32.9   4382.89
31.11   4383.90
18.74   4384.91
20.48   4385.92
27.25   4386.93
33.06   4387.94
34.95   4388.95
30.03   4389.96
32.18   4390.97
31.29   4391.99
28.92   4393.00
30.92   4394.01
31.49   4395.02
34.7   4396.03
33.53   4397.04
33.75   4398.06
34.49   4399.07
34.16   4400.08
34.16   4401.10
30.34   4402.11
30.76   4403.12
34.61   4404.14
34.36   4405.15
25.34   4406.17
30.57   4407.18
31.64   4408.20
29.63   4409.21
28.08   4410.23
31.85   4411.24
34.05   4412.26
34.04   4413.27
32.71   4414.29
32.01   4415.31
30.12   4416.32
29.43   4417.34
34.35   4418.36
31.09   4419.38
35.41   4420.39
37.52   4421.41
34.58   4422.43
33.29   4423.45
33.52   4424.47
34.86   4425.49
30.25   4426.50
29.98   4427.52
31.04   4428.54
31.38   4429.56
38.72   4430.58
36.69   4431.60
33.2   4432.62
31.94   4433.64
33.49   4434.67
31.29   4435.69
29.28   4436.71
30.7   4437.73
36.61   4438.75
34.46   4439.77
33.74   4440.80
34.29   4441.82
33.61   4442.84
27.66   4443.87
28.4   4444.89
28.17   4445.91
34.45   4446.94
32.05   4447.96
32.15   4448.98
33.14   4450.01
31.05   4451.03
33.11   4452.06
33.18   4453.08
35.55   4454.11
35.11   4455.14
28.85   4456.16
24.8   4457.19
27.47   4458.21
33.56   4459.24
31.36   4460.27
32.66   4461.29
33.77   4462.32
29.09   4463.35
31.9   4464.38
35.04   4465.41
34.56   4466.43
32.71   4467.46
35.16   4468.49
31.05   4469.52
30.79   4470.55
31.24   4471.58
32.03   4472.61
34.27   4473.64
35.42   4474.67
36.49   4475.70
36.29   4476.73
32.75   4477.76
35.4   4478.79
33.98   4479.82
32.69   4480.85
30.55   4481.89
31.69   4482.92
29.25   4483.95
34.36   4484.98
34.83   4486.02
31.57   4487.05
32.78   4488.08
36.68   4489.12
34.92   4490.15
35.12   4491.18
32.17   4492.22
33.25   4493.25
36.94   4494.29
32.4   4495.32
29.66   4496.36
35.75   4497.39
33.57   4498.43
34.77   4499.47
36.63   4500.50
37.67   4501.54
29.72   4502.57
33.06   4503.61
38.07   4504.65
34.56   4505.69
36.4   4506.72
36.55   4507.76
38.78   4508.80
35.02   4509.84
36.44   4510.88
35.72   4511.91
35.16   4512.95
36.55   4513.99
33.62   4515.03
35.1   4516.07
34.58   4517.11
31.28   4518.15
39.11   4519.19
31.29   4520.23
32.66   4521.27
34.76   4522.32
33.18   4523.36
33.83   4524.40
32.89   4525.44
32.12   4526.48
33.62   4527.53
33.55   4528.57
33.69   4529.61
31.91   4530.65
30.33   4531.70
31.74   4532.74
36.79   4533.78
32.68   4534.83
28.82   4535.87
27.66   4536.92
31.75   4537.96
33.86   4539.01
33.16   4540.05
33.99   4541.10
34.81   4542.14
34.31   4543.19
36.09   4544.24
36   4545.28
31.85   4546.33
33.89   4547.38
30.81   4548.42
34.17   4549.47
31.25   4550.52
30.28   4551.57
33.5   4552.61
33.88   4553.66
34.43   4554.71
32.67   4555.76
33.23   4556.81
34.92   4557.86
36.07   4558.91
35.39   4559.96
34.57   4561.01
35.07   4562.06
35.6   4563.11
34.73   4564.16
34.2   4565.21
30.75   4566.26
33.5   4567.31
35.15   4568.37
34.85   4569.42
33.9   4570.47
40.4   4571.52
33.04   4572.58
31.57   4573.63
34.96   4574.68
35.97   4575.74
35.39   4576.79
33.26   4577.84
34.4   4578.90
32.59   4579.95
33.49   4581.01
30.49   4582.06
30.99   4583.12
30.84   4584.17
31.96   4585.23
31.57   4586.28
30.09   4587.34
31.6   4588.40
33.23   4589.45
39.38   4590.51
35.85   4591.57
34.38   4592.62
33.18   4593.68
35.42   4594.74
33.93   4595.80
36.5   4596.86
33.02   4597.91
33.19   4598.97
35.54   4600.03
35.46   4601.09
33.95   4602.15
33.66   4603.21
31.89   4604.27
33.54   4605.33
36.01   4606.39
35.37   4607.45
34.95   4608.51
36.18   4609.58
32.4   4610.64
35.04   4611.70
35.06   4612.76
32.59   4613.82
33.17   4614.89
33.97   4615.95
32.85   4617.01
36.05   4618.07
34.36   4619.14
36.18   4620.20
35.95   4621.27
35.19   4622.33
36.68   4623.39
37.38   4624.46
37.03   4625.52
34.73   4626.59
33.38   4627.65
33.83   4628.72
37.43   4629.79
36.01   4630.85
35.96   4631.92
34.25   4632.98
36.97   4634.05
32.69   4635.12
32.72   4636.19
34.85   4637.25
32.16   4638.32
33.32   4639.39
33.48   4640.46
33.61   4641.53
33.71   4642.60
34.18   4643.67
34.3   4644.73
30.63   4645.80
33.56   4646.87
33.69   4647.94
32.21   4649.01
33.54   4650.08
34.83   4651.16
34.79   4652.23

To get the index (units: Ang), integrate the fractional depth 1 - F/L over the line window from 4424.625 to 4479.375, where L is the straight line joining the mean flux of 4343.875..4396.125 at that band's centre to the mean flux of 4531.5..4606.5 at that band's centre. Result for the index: -0.7 Ang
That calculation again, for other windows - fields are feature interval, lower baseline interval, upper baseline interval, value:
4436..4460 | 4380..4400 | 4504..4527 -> 0.7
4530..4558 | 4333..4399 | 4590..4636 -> 0.7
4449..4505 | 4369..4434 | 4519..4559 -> -1.1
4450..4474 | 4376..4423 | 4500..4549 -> 0.4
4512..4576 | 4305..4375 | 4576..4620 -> -1.3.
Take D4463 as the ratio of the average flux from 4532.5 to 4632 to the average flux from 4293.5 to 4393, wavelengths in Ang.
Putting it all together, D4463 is 1.2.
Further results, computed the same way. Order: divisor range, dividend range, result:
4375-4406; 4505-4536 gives 1.10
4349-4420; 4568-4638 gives 1.09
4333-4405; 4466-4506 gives 1.09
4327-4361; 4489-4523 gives 1.16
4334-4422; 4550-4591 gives 1.08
